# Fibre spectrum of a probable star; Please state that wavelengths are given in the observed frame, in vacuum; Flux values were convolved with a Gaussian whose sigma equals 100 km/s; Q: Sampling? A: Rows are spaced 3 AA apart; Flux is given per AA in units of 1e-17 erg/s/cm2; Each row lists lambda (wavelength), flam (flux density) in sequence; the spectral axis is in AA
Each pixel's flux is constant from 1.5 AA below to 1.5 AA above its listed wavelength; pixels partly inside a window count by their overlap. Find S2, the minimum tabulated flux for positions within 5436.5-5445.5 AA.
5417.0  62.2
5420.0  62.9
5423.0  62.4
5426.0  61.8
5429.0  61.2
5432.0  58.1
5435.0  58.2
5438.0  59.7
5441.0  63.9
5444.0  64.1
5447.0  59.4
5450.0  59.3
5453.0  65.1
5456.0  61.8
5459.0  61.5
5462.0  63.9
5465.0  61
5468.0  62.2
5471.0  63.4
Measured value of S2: 59.7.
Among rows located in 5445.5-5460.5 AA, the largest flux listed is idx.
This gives 65.1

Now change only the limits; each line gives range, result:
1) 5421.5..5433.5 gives 62.4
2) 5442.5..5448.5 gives 64.1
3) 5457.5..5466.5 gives 63.9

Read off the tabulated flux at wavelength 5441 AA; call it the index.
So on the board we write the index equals 63.9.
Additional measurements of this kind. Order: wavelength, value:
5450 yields 59.3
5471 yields 63.4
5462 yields 63.9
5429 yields 61.2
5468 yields 62.2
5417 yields 62.2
